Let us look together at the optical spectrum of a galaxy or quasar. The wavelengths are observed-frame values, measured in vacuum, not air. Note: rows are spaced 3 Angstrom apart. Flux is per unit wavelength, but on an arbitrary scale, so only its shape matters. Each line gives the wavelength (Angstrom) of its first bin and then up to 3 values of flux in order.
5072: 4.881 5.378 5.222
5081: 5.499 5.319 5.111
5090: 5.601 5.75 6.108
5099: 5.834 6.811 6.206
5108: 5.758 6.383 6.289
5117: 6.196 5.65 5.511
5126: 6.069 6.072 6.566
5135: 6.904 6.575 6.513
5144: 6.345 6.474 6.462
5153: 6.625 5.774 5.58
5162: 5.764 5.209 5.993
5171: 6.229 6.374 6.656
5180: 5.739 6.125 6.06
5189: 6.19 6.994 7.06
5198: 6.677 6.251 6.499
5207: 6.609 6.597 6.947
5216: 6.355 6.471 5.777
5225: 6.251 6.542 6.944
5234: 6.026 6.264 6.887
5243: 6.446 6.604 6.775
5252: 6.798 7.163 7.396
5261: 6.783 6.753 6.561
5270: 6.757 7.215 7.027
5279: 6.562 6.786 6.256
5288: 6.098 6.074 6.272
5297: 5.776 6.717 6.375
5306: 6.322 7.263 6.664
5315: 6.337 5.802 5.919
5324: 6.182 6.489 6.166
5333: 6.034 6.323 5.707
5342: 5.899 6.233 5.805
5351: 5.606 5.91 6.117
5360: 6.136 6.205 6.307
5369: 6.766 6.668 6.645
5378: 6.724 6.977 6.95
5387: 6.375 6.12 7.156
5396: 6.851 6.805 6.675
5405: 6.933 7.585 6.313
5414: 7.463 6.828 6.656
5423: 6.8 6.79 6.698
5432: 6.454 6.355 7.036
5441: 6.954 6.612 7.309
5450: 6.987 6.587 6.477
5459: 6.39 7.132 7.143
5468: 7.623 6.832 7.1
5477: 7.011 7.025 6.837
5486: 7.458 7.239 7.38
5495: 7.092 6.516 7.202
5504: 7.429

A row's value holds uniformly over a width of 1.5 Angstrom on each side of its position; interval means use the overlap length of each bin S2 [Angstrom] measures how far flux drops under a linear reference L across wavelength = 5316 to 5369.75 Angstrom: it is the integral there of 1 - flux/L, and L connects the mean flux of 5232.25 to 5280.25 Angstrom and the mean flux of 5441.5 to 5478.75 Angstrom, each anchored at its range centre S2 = 5.9 Angstrom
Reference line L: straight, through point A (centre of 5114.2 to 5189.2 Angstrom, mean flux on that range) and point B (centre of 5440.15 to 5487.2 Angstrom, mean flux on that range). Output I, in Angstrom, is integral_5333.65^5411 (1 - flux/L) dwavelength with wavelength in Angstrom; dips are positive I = 3.2 Angstrom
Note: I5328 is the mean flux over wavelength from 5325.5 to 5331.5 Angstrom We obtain 6.33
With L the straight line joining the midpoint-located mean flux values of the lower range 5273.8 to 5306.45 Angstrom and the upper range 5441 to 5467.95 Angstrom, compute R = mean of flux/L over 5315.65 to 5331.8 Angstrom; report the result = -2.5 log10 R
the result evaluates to 0.07 mag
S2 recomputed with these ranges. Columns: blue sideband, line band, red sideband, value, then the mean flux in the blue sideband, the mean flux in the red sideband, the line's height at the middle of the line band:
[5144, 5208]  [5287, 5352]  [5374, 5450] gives 3.9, 6.25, 6.81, 6.59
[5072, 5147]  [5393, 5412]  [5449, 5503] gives -0.3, 5.97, 7.01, 6.8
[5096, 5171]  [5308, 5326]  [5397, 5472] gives 0.7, 6.15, 6.86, 6.58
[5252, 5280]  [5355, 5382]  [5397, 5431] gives 1.5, 6.91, 6.86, 6.88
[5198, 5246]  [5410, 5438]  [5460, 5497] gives 1.1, 6.47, 7.14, 7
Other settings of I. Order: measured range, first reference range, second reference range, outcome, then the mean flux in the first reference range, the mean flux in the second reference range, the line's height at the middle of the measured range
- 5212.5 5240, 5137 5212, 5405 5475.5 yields 0.0 Angstrom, 6.3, 6.88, 6.41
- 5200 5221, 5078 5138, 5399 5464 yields -0.9 Angstrom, 5.98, 6.81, 6.24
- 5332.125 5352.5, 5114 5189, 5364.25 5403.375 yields 2.0 Angstrom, 6.15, 6.69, 6.59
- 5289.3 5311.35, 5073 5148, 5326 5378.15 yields -0.9 Angstrom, 6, 6.19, 6.15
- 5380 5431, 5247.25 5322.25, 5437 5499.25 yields 0.2 Angstrom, 6.58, 6.99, 6.85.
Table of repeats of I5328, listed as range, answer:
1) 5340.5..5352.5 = 5.89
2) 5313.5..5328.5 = 6.15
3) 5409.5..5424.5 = 6.81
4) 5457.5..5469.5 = 7.07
